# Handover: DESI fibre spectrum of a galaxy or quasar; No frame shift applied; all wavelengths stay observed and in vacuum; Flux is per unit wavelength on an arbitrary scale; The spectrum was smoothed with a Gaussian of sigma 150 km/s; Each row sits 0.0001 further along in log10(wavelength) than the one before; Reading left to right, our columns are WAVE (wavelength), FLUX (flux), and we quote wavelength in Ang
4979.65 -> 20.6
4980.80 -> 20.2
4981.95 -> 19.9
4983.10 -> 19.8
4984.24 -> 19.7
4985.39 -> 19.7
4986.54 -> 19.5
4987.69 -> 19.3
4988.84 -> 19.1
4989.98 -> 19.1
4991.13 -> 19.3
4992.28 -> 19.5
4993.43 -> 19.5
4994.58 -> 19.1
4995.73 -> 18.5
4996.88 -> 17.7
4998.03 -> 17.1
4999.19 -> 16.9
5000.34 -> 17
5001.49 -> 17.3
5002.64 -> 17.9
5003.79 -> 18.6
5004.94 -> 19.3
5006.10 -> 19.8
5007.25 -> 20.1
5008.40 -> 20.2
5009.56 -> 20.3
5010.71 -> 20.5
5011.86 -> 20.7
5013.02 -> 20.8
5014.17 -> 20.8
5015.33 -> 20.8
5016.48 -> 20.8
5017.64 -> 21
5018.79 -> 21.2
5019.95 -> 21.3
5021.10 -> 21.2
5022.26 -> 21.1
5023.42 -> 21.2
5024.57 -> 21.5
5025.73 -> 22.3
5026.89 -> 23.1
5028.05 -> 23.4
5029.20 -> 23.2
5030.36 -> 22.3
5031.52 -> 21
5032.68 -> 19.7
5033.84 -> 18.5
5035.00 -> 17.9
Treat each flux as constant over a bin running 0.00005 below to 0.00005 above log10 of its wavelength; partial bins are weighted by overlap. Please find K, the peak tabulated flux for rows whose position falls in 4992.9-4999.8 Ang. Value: 19.5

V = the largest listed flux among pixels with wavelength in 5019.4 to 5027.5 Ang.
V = 23.1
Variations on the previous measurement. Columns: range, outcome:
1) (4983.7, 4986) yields 19.7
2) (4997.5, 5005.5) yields 19.3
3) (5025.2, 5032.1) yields 23.4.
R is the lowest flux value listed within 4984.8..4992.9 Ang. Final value 19.1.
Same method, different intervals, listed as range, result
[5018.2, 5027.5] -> 21.1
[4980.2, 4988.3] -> 19.3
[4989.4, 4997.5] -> 17.7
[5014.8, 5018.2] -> 20.8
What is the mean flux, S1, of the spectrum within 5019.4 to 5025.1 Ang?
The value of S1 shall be 21.3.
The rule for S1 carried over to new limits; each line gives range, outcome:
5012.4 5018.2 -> 20.8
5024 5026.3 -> 21.9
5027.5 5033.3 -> 21.9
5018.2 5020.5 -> 21.3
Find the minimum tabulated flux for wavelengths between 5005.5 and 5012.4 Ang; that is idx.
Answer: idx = 19.8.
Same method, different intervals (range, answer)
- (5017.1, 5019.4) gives 21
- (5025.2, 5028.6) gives 22.3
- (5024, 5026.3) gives 21.5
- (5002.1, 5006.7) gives 17.9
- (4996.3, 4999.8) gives 16.9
